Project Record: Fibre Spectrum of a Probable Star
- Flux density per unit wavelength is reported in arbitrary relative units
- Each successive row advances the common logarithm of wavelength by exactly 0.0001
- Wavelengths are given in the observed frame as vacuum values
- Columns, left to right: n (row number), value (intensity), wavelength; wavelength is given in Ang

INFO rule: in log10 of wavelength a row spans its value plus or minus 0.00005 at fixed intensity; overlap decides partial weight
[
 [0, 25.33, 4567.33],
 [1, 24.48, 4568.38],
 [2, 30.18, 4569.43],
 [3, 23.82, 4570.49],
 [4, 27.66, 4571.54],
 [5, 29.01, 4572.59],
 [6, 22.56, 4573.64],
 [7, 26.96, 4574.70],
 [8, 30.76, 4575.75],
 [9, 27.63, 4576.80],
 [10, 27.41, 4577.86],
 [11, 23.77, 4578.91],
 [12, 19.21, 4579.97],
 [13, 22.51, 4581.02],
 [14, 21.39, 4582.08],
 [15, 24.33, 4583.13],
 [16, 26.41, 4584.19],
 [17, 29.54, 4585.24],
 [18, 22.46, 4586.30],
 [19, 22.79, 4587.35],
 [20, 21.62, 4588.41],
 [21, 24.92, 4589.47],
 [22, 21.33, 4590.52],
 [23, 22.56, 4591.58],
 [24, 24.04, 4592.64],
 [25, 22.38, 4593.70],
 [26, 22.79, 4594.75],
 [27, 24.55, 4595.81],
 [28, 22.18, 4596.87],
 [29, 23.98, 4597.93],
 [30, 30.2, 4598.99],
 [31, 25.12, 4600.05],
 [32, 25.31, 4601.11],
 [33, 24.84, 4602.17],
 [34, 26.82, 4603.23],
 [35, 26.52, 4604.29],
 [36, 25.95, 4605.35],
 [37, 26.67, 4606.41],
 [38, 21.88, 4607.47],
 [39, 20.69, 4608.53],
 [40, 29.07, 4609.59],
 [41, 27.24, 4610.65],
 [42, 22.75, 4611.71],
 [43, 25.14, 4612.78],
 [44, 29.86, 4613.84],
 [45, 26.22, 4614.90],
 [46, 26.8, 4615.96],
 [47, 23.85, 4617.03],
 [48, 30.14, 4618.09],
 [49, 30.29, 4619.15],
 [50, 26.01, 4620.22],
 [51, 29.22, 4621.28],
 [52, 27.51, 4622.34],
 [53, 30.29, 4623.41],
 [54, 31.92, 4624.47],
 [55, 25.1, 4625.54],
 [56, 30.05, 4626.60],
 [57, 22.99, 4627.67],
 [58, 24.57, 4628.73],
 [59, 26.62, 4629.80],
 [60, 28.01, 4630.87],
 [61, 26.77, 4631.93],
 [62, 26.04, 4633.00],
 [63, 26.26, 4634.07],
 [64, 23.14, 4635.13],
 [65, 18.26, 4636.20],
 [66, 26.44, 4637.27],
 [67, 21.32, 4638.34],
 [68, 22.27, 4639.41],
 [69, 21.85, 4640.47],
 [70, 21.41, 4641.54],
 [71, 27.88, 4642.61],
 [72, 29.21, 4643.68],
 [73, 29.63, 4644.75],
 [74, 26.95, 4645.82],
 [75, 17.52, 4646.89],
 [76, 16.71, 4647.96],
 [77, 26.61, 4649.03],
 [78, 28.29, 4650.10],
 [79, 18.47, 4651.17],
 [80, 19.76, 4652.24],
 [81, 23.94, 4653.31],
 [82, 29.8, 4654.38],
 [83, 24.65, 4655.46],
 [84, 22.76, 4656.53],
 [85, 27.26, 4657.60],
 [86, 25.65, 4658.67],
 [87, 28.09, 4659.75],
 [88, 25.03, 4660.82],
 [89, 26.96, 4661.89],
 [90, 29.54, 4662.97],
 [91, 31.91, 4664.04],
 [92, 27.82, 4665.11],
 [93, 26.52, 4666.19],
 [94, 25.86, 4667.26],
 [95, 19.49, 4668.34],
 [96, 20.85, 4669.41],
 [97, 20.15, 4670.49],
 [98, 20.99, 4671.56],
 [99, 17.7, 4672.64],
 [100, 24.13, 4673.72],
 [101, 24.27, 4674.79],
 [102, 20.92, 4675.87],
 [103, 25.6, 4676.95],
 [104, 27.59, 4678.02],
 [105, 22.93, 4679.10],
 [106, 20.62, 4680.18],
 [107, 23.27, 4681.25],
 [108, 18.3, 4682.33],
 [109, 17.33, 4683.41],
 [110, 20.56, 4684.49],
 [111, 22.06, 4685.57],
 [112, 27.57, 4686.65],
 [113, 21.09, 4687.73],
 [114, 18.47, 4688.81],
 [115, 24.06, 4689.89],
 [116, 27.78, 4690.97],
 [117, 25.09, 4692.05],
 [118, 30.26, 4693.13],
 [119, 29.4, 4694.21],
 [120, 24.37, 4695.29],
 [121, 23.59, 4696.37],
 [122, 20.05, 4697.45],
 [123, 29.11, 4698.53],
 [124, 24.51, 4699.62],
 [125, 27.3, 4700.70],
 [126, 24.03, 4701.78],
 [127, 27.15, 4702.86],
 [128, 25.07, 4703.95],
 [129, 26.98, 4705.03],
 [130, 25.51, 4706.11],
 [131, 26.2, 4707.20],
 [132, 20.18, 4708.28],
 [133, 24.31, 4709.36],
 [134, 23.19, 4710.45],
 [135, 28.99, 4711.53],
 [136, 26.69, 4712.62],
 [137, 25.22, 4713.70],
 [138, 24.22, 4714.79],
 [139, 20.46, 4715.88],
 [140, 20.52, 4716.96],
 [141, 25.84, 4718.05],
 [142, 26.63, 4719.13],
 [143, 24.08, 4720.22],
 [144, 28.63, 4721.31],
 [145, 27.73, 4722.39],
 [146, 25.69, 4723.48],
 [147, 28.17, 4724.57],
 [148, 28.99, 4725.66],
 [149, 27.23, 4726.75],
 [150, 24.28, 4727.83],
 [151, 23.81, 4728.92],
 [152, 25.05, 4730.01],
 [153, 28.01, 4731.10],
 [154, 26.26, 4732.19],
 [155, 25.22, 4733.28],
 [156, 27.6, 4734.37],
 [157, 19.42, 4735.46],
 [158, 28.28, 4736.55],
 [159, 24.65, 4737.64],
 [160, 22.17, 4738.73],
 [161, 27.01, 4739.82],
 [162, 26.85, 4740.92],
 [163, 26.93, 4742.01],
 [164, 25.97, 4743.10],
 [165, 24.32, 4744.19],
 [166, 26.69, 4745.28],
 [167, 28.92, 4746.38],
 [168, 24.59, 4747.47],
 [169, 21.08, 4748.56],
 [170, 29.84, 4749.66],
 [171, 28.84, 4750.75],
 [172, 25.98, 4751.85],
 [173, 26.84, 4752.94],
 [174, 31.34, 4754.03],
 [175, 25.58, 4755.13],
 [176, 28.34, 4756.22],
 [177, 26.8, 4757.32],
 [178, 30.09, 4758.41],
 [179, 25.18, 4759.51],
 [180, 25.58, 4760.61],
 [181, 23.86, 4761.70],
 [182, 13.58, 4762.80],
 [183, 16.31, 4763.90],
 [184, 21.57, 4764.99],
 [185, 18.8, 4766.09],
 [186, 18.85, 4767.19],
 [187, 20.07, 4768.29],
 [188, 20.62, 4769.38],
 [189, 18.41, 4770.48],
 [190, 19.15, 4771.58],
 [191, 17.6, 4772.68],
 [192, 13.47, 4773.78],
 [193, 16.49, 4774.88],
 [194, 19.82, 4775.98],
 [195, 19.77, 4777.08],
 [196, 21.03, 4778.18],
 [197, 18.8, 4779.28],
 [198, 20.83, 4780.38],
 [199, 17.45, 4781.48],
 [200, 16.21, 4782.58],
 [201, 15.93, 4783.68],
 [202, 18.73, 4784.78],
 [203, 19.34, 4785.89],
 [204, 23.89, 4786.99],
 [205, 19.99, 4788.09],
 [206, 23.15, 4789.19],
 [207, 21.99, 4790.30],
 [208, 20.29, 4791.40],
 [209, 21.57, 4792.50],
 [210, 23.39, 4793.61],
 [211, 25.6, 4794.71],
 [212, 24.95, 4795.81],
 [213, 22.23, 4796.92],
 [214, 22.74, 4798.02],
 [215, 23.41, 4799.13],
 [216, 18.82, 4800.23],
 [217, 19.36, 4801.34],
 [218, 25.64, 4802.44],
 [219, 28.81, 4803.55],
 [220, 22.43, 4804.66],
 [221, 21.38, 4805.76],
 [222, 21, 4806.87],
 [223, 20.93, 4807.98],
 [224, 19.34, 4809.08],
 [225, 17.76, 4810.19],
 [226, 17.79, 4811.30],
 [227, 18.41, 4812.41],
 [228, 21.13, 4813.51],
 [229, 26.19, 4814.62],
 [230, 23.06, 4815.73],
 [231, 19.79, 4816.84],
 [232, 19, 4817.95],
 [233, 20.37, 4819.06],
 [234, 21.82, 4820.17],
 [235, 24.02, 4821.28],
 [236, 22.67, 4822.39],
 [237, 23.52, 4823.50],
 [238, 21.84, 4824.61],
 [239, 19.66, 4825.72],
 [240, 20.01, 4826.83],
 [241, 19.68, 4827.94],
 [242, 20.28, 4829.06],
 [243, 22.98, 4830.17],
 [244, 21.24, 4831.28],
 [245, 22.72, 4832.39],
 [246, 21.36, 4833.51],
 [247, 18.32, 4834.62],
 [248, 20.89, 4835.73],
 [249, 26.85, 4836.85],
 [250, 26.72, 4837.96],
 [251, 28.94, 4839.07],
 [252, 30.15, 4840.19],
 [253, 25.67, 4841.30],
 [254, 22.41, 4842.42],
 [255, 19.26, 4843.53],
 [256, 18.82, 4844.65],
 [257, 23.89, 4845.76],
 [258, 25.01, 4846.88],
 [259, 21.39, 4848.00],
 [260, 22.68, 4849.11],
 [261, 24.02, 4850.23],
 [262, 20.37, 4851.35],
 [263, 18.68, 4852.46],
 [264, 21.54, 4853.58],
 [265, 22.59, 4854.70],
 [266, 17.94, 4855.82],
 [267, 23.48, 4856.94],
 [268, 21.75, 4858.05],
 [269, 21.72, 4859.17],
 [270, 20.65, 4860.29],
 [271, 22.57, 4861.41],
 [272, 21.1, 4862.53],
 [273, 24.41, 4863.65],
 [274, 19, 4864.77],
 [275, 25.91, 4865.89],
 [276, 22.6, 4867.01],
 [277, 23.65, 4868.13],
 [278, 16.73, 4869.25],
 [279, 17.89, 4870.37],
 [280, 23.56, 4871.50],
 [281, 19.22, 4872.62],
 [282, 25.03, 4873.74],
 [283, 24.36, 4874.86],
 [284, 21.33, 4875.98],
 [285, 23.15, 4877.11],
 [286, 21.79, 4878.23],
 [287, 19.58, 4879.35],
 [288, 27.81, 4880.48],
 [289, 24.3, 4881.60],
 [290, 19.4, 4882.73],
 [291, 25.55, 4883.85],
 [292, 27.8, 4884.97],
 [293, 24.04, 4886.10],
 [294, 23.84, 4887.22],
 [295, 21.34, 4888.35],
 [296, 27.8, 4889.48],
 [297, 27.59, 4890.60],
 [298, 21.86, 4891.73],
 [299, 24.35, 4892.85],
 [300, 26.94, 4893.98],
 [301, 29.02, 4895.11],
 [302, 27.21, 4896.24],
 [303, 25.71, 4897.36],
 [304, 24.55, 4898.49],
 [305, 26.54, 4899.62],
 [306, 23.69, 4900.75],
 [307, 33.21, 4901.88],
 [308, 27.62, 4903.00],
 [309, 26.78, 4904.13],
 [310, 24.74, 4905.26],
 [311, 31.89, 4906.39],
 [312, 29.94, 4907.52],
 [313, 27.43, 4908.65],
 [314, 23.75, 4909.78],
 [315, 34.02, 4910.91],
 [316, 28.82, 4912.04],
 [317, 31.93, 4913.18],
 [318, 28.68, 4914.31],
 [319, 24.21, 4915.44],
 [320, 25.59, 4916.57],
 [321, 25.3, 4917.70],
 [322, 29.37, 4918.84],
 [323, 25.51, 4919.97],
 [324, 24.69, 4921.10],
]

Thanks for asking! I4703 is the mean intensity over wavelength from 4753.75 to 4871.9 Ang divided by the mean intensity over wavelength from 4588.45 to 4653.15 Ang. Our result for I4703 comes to 0.9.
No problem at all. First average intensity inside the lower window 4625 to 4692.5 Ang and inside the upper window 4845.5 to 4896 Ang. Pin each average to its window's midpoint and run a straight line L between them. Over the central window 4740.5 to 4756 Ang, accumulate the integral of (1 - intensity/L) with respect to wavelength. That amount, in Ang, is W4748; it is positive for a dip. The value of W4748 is -2.1 Ang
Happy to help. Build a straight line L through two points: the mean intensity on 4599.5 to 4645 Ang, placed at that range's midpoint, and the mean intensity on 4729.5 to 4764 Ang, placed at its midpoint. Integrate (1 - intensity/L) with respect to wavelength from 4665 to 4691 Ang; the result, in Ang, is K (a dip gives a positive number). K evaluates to 3.4 Ang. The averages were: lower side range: 26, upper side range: 25.7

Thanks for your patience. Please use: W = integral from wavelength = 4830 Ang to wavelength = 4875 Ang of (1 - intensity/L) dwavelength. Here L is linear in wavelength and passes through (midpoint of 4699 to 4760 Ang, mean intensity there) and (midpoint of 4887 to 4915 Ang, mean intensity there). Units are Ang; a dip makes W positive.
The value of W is 7.5 Ang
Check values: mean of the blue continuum 25.9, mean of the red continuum 27.2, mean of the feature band 22.4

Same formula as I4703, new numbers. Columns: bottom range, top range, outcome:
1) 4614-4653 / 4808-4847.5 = 0.87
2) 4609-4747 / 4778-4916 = 0.92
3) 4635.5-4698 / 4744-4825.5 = 0.92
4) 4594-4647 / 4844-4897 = 0.89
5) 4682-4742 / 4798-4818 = 0.86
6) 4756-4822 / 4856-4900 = 1.11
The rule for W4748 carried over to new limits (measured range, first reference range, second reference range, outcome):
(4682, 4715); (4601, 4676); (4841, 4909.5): 0.4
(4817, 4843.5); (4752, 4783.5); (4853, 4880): -1.3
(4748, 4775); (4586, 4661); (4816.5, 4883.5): 0.8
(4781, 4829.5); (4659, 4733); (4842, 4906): 5.3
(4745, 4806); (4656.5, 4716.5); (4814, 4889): 3.0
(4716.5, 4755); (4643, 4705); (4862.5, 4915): -2.4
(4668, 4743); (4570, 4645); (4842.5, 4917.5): 1.5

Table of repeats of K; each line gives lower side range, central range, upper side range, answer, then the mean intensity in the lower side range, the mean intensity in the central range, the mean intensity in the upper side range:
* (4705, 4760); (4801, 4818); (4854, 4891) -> 1.88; 25.9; 21.5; 22.7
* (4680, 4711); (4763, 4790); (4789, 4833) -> 4.18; 24.1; 19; 21.8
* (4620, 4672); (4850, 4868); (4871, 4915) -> 2.76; 25.2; 21.8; 25.8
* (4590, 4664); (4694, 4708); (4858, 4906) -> -0.26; 25.4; 25.4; 24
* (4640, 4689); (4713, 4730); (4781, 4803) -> -2.08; 23.8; 25.4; 21.2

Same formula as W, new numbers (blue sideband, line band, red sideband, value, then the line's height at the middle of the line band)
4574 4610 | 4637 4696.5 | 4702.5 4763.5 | 2.57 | 25.2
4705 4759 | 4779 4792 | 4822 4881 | 2.42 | 24.3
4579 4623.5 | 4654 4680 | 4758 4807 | -1.32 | 23.6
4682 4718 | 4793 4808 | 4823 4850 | 0.09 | 23.1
